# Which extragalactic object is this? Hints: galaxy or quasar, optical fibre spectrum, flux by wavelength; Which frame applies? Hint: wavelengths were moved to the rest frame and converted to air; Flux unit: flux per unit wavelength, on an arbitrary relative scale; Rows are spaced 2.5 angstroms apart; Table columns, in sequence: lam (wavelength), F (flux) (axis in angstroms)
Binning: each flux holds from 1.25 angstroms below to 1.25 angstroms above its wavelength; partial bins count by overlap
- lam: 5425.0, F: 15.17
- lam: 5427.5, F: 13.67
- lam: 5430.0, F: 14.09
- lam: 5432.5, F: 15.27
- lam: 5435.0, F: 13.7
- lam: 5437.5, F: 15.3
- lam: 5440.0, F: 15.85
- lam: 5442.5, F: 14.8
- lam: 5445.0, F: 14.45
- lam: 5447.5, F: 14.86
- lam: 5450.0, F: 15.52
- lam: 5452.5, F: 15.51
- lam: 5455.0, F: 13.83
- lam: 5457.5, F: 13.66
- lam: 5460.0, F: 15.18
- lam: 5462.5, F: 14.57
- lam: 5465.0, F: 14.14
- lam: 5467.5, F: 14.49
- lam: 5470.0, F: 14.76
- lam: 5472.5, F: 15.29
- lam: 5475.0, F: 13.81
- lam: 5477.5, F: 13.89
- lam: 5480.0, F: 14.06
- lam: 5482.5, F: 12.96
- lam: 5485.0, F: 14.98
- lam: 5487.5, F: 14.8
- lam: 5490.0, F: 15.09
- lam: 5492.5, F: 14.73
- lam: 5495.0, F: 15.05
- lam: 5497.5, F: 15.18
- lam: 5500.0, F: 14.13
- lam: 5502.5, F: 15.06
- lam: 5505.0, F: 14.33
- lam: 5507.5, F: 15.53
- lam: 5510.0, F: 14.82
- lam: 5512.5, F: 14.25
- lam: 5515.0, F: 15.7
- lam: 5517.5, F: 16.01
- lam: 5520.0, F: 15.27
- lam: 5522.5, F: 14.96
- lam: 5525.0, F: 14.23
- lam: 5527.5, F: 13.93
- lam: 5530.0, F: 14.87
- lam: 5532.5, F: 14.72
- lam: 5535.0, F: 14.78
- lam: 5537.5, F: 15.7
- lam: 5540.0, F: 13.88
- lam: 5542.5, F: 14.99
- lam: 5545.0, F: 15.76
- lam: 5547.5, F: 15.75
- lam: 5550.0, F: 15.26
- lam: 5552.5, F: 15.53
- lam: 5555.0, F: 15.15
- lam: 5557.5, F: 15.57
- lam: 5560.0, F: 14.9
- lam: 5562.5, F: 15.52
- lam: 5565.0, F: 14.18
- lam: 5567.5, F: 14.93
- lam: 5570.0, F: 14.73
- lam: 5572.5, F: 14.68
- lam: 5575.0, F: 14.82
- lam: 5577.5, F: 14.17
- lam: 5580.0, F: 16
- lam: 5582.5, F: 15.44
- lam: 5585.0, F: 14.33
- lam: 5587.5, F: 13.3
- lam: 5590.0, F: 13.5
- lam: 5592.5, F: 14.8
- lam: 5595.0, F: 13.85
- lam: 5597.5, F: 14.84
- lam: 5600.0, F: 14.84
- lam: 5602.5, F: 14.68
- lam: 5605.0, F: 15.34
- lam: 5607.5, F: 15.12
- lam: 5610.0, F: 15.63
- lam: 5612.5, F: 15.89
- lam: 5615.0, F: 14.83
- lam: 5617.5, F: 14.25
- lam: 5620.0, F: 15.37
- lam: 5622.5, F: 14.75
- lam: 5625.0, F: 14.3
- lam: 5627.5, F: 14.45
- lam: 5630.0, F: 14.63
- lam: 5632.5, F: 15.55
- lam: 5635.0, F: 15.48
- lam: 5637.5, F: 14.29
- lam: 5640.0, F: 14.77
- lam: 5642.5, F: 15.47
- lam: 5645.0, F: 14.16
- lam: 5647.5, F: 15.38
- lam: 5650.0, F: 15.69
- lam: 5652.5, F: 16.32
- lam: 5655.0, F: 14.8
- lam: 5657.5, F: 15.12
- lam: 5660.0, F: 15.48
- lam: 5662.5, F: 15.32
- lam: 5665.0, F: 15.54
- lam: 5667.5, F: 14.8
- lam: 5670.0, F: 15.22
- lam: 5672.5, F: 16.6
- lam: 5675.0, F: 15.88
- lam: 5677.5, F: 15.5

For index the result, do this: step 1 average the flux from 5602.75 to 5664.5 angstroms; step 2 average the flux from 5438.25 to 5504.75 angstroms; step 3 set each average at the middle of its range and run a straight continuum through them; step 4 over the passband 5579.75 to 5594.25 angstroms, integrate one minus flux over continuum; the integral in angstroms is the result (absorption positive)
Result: 0.5 angstroms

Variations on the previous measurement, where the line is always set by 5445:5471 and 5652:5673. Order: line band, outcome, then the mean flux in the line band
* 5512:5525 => -0.29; 15.2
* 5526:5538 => 0.15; 14.7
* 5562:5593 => 0.95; 14.6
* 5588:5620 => 0.83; 14.8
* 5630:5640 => 0.19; 15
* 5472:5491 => 0.53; 14.3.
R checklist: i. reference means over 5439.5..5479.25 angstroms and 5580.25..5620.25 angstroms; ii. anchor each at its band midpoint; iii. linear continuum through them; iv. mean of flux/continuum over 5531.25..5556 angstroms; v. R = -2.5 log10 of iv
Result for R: -0.03 mag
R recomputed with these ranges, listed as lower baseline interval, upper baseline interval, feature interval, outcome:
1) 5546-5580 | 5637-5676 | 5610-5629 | 0.02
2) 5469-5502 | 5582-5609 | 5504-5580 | -0.03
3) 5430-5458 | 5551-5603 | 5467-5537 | 0.00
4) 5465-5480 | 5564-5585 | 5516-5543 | -0.02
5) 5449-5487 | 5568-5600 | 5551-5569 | -0.04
